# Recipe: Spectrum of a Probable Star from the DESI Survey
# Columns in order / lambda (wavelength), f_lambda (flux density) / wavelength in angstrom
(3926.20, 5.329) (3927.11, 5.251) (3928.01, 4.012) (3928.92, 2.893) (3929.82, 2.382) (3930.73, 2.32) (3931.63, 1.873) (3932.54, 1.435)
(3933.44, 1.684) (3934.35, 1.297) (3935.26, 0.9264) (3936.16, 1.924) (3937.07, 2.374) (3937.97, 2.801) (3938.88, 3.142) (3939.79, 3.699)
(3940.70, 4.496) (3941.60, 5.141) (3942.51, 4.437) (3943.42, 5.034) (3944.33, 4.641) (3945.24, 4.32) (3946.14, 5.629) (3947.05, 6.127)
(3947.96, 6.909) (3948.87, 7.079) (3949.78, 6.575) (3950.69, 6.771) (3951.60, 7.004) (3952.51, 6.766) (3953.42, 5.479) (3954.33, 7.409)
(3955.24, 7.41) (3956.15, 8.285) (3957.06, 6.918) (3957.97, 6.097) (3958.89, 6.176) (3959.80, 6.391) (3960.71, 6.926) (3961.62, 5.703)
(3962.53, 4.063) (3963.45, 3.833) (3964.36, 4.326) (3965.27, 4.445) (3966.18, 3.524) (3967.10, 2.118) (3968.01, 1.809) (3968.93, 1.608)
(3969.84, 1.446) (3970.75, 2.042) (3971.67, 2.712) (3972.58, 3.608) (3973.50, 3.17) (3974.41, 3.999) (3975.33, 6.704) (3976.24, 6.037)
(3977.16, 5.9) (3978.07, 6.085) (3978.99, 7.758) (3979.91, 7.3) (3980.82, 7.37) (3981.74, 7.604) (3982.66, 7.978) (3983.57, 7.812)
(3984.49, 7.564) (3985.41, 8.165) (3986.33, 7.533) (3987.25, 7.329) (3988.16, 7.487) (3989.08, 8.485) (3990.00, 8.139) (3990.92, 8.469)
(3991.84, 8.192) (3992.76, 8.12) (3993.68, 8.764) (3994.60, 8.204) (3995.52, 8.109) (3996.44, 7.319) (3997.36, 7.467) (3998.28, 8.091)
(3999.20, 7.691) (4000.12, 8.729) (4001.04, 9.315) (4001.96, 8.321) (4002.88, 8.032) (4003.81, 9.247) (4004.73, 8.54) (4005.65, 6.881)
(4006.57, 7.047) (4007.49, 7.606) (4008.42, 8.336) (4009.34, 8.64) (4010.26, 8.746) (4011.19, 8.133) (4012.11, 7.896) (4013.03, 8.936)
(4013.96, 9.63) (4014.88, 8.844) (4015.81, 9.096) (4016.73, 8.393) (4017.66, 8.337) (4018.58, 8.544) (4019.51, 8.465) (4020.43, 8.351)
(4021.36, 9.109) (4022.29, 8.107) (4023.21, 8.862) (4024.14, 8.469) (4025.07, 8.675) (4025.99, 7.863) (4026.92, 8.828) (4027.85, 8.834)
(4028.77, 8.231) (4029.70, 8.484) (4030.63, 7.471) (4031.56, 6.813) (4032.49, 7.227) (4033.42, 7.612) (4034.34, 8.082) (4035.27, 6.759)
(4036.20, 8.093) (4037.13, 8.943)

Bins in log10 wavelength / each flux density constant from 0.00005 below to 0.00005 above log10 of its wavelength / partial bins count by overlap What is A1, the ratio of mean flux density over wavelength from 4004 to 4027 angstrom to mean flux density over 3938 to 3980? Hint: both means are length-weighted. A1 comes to 1.65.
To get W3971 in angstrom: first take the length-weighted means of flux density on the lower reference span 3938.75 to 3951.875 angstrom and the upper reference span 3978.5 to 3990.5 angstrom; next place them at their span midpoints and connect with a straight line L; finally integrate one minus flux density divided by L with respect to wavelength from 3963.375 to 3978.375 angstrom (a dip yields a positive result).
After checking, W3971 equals 7.05 angstrom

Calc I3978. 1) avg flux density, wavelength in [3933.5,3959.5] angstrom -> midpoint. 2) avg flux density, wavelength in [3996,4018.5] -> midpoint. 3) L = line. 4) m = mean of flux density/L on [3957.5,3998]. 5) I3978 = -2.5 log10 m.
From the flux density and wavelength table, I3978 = 0.144 mag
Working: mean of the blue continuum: 5.13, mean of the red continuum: 8.31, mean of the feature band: 6.01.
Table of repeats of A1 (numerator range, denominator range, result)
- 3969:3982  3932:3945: 1.62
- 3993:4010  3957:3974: 2.05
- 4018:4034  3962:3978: 2.24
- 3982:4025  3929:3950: 2.23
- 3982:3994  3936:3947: 1.95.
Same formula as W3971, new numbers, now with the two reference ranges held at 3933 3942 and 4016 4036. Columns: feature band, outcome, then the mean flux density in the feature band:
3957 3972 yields 0.7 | 4.06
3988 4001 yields -4.0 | 8.14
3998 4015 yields -3.3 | 8.35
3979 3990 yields -4.1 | 7.71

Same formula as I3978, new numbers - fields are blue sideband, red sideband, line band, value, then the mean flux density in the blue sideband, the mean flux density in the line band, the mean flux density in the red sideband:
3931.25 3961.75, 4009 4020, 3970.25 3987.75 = 0.11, 4.97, 6.14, 8.64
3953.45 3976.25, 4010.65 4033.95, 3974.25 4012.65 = -0.20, 4.66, 7.78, 8.37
